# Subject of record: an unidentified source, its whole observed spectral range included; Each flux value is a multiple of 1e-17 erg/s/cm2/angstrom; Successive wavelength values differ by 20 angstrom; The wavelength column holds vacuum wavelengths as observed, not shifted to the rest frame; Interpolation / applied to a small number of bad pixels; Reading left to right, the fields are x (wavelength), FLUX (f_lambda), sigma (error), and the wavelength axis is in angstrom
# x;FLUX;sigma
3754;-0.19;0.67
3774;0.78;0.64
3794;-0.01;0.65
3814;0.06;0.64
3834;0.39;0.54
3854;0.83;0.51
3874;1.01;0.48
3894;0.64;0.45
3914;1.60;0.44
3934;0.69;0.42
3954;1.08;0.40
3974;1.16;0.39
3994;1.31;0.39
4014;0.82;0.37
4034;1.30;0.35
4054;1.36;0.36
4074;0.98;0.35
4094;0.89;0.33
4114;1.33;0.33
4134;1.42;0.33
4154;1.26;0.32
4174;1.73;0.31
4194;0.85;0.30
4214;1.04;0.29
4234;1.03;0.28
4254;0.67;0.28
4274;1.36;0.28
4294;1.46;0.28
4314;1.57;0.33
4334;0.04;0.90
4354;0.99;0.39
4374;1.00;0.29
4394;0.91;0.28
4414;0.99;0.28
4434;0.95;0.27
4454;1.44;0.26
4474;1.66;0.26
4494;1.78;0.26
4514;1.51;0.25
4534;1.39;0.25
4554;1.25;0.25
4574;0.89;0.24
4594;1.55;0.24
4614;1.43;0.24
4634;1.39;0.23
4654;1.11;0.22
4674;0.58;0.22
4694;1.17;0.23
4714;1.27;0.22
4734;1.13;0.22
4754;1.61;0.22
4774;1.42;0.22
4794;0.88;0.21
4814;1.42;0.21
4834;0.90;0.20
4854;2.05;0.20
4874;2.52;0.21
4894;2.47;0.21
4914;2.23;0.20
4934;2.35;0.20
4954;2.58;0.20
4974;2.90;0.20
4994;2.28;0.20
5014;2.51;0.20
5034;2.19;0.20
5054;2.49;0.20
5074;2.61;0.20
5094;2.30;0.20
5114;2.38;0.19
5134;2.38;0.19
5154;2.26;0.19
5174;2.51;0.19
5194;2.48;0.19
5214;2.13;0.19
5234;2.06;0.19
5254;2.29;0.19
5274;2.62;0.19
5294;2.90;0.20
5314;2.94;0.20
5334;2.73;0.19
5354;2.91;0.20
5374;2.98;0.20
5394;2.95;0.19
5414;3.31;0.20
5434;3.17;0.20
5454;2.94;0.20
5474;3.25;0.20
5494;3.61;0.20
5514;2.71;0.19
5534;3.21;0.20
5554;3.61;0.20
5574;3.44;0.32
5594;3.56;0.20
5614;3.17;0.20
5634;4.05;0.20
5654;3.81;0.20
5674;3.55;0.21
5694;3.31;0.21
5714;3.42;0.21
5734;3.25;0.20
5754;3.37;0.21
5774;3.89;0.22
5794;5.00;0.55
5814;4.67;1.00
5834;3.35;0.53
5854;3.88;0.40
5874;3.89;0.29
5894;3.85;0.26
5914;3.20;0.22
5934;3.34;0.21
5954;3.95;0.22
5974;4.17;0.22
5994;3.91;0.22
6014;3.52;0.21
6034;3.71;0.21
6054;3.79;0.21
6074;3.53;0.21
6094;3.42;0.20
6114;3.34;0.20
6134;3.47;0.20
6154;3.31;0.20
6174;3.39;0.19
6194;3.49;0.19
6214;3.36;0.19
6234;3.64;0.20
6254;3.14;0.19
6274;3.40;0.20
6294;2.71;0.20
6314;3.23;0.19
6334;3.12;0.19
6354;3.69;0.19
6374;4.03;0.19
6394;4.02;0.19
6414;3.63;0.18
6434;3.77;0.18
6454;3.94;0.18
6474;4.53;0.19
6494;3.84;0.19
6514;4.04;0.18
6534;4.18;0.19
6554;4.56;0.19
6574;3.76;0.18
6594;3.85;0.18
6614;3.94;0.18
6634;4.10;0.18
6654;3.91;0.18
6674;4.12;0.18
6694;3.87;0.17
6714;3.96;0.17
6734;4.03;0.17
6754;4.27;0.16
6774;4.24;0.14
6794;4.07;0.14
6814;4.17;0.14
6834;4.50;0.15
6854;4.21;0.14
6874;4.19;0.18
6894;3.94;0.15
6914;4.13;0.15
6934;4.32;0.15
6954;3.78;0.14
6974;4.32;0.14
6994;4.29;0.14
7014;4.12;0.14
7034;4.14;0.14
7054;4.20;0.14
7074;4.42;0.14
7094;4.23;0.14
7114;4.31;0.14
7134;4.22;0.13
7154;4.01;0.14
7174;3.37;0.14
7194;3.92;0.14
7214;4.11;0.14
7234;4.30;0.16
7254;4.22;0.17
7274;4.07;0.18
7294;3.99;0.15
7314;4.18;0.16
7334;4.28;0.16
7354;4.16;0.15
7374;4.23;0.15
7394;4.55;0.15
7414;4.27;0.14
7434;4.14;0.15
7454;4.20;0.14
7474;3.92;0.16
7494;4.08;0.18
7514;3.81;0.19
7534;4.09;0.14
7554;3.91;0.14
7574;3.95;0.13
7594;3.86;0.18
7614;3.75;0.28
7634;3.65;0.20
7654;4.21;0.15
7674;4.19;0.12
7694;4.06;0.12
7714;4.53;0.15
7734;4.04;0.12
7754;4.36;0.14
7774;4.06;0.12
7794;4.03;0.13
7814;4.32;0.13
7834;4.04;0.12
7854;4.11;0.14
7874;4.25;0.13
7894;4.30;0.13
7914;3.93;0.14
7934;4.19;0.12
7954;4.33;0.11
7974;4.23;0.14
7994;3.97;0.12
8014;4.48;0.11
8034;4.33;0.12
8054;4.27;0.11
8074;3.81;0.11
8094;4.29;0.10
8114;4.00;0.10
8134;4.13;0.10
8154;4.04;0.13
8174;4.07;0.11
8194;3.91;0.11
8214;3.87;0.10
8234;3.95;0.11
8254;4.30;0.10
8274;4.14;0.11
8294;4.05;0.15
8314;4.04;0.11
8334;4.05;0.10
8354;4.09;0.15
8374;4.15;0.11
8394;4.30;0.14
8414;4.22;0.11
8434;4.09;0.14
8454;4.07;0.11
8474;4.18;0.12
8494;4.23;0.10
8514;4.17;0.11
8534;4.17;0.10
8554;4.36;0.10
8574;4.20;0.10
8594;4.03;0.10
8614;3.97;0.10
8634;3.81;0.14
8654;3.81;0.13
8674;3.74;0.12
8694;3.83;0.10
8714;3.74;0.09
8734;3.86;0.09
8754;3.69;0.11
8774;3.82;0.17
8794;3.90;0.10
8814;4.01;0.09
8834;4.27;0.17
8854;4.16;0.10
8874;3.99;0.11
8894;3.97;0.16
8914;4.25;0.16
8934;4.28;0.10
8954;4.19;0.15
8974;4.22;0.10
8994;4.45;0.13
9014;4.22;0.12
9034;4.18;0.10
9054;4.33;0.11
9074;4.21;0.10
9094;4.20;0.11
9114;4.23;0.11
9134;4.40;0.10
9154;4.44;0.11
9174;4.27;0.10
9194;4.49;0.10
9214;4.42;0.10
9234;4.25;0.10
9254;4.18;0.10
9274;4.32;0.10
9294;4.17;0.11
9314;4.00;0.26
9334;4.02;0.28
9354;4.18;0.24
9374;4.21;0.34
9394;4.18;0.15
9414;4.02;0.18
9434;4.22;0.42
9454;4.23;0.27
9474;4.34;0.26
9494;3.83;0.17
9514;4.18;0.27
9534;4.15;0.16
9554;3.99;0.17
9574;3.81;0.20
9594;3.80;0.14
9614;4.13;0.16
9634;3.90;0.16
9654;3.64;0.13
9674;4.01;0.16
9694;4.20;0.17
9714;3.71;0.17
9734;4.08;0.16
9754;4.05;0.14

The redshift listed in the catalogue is 0.22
